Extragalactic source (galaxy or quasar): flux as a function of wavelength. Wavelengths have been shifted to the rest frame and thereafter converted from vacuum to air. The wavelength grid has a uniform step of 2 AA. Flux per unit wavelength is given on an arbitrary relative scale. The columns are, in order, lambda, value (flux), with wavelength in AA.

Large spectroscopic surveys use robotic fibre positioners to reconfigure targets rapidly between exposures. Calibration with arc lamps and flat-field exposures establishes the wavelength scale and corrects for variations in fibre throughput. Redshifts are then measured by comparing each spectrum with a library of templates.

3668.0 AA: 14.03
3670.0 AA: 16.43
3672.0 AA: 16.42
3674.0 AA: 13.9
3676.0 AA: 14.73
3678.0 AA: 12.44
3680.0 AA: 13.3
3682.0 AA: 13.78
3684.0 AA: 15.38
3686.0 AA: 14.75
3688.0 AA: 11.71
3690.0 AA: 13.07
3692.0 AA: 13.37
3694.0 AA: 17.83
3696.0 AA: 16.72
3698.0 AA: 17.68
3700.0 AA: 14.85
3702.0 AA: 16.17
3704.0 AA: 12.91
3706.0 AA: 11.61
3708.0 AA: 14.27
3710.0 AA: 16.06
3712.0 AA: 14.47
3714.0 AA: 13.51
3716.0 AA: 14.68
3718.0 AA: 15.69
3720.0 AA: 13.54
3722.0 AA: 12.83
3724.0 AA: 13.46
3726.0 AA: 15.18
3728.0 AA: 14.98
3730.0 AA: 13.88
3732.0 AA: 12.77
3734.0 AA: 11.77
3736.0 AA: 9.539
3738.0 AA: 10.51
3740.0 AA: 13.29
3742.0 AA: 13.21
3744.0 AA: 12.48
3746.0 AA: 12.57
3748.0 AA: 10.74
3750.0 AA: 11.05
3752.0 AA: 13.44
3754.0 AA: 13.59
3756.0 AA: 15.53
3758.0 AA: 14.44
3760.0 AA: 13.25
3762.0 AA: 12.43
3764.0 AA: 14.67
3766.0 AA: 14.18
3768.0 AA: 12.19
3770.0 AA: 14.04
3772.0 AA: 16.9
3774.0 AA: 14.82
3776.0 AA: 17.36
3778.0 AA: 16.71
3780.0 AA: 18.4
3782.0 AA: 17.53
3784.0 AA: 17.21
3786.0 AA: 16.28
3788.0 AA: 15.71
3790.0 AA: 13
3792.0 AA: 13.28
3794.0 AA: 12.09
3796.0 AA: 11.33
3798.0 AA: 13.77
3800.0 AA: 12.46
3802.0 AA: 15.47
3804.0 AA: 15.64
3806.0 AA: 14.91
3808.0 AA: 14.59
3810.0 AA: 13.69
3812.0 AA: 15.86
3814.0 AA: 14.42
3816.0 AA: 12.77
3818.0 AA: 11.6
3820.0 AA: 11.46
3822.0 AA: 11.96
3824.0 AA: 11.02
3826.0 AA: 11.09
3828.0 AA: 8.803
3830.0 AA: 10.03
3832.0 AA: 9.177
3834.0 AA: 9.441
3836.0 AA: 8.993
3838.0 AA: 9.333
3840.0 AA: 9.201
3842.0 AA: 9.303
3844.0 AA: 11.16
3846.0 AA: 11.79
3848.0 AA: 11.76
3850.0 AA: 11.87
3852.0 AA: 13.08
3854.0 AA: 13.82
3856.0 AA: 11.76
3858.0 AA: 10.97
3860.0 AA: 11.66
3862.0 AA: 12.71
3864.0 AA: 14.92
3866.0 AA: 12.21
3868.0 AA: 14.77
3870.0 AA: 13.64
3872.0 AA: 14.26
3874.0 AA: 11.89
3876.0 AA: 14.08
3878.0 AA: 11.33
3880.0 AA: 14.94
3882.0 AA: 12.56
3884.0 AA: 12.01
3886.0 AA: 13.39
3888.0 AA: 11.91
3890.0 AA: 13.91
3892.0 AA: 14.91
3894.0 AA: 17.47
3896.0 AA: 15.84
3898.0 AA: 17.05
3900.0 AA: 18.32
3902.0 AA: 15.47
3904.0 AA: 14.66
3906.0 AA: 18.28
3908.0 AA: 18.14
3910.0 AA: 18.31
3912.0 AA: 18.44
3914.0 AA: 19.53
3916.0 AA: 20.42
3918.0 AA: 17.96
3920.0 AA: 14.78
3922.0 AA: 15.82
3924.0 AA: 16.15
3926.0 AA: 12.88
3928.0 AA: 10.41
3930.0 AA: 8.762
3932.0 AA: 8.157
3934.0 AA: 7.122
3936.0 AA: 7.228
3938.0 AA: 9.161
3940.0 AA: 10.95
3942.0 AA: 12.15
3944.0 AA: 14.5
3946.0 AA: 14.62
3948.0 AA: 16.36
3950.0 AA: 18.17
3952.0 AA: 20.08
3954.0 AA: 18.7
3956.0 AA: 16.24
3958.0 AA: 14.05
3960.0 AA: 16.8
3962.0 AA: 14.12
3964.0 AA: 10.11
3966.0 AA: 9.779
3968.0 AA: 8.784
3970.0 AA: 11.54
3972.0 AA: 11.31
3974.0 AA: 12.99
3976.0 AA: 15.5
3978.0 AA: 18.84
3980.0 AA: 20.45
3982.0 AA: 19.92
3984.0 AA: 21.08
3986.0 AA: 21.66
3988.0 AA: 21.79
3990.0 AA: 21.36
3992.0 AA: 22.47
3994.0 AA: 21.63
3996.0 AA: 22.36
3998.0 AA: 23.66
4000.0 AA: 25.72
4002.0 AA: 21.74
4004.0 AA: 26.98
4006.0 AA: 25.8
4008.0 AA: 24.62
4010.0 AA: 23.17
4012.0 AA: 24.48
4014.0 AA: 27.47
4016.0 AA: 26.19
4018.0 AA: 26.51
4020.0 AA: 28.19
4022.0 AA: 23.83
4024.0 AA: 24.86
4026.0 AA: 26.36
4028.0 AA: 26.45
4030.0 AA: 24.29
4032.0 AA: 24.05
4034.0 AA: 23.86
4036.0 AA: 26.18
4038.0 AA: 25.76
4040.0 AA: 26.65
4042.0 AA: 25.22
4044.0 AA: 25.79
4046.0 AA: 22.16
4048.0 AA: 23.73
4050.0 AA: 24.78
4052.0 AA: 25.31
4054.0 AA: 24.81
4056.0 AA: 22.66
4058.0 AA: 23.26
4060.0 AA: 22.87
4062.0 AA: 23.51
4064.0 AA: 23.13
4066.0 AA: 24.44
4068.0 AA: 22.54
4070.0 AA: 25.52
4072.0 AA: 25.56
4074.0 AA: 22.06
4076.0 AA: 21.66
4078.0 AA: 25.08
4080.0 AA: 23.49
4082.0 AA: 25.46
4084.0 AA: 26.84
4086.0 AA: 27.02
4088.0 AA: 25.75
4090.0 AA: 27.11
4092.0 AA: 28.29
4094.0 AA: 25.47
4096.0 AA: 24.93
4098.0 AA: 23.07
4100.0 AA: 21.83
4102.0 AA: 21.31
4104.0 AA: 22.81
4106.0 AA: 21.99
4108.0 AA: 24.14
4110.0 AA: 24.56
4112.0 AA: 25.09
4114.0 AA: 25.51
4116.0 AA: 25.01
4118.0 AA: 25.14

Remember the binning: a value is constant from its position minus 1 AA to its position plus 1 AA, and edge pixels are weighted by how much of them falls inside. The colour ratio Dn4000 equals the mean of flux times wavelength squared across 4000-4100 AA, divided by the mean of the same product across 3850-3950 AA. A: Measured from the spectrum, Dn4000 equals 1.9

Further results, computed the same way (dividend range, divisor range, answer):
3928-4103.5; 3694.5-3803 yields 1.72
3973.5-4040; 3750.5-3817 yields 1.81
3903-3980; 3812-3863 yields 1.34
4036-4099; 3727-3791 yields 2.06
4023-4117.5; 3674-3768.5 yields 2.14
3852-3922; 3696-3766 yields 1.19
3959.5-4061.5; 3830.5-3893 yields 1.96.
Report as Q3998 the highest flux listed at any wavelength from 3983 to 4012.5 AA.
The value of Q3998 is 26.98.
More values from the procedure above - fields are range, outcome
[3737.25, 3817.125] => 18.4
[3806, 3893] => 15.86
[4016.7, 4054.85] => 28.19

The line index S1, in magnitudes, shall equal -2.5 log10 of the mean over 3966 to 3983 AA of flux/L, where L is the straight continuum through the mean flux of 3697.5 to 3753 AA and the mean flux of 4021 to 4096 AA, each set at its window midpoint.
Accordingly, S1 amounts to 0.44 mag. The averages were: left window 13.4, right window 24.8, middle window 14.6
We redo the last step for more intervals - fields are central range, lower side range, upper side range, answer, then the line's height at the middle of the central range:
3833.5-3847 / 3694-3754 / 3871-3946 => 0.37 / 14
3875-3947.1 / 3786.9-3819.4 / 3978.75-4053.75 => 0.31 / 19.1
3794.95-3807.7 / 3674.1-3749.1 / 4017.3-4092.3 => 0.19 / 16.7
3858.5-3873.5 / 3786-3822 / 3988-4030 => 0.26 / 17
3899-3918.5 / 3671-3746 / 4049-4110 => 0.09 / 19.5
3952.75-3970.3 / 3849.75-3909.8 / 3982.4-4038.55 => 0.45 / 20.5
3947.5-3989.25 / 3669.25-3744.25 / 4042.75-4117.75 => 0.30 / 21.2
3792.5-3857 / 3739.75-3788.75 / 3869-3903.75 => 0.20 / 14.4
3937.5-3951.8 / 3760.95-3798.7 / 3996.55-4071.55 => 0.44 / 21.3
